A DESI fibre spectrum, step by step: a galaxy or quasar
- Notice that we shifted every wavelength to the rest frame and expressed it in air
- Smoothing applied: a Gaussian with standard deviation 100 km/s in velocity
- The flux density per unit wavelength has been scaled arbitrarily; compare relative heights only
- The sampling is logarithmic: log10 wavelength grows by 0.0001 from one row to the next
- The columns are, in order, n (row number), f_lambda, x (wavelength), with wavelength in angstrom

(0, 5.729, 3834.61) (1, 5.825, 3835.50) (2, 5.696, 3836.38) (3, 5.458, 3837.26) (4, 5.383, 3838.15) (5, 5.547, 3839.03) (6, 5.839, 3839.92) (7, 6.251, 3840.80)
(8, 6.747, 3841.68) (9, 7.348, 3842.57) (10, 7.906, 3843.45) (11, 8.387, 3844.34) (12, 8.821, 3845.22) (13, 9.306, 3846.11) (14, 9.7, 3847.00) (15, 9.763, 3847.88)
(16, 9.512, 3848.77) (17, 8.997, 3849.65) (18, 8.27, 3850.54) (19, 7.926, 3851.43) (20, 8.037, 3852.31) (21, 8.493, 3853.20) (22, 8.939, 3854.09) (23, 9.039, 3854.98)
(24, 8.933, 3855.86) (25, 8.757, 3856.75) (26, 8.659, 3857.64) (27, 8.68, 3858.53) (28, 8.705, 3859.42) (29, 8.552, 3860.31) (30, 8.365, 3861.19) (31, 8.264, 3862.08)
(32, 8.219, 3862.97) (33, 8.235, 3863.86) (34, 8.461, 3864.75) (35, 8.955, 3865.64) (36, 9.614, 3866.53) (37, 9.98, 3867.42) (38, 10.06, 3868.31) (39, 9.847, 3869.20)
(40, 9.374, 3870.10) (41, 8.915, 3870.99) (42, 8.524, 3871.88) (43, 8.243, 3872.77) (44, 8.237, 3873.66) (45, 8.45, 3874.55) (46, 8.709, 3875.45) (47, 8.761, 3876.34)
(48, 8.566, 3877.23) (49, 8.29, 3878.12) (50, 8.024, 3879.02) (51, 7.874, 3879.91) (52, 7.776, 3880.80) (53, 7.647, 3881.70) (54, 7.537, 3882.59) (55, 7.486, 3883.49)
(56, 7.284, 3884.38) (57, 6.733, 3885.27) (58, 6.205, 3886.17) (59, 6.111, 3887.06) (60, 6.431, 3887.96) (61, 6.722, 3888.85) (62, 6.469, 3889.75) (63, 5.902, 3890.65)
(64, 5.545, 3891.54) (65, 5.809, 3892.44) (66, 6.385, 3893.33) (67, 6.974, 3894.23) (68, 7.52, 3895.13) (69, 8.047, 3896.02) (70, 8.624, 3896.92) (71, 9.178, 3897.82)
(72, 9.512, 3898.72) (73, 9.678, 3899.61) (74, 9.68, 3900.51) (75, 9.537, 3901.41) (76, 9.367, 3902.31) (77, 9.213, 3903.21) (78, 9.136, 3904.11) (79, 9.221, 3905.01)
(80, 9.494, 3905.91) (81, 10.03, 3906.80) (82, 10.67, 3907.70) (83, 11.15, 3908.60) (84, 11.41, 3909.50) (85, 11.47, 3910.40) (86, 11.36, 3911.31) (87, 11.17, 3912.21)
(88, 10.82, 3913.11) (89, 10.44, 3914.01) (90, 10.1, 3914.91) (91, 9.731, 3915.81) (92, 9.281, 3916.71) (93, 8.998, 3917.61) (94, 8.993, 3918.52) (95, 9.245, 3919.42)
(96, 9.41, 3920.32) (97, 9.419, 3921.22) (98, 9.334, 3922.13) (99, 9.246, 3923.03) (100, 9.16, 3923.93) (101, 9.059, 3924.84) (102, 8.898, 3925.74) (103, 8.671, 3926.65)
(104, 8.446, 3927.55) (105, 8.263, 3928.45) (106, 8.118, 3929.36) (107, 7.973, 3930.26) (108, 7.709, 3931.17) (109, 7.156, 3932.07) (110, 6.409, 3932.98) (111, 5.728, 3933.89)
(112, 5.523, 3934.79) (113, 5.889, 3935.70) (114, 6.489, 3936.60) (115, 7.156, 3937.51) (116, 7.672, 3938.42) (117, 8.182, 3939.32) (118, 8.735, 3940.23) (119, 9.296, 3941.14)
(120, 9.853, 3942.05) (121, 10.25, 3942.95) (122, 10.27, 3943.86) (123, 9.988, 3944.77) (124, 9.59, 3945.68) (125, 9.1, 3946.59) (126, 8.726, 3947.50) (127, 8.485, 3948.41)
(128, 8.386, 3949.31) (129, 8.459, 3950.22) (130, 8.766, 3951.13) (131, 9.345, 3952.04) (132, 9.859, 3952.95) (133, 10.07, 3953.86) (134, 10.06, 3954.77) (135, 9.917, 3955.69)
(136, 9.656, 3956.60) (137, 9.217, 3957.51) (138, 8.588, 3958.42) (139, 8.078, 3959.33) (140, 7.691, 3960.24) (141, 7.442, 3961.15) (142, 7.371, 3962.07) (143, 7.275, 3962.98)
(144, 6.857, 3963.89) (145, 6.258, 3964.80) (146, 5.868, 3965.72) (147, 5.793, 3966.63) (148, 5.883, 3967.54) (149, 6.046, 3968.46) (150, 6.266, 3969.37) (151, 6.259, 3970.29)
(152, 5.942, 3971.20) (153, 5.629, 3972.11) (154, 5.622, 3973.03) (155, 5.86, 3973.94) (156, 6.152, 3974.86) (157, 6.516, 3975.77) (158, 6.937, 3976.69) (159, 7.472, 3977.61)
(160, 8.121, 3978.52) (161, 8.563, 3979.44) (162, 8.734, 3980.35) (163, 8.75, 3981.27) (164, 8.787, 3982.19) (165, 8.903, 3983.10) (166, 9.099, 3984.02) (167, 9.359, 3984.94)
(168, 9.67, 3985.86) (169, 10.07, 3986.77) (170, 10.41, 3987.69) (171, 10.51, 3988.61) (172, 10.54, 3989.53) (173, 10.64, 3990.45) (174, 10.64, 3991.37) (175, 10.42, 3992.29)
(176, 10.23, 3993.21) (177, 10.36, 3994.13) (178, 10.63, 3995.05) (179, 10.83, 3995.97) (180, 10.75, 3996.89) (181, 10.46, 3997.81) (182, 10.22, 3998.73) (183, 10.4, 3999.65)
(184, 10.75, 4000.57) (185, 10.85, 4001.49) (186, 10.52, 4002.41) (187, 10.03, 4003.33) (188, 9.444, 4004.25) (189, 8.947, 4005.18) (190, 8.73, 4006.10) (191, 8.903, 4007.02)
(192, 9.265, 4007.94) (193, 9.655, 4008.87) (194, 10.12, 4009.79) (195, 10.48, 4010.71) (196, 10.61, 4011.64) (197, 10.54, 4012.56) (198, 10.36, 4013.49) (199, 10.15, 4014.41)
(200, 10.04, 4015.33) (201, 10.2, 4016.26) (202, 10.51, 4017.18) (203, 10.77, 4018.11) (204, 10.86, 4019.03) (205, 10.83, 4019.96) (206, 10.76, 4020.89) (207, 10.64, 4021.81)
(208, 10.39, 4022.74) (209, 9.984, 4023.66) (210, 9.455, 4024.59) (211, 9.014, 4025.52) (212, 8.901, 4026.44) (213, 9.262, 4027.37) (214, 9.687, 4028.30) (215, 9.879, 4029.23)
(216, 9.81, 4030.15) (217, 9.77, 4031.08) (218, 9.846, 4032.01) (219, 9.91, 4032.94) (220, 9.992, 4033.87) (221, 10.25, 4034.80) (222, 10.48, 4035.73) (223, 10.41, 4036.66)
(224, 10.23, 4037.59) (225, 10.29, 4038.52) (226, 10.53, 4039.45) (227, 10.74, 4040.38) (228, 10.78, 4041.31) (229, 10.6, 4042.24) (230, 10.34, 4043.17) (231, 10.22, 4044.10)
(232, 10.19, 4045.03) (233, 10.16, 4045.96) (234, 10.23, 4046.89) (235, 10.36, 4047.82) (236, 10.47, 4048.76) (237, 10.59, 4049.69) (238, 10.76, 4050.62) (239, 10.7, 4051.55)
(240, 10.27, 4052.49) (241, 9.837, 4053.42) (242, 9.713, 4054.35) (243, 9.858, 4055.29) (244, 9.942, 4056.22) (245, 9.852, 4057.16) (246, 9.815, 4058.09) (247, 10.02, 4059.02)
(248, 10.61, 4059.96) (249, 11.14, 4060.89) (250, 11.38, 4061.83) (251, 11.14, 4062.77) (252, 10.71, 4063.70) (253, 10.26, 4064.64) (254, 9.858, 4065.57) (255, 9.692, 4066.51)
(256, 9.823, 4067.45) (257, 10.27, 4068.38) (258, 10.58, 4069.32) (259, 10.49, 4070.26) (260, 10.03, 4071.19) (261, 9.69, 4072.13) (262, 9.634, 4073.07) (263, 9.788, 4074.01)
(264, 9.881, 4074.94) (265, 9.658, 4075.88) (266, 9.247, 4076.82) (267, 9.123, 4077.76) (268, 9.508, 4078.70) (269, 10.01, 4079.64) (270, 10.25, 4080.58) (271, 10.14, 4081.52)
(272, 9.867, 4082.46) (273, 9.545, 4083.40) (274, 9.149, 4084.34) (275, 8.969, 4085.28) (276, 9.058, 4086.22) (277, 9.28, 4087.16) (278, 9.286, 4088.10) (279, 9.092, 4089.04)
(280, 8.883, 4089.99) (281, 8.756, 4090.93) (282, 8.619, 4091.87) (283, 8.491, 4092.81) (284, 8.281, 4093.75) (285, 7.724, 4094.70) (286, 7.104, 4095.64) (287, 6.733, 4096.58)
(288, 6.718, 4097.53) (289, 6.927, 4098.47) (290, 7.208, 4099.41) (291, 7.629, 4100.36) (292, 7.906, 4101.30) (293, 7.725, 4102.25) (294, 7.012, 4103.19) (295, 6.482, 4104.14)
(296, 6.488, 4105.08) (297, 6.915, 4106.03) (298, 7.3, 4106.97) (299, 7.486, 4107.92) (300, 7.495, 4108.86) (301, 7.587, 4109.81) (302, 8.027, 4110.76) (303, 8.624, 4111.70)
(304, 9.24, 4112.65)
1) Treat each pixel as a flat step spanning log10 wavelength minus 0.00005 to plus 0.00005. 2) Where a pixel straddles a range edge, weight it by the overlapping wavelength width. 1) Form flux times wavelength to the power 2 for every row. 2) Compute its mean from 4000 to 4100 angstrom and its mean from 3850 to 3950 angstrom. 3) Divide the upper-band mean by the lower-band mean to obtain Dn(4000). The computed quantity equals 1.23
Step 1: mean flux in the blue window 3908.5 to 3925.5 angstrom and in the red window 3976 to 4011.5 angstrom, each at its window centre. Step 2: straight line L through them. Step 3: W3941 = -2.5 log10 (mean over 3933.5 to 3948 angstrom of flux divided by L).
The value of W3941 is 0.19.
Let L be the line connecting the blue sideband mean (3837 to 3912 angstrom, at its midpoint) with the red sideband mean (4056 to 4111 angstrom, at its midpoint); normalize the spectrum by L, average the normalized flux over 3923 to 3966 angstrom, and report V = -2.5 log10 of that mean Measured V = 0.03 mag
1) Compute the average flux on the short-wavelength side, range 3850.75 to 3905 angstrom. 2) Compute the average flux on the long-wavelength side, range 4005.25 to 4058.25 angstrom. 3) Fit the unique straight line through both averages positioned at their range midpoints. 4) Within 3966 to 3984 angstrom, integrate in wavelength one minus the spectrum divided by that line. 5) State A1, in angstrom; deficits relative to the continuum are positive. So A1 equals 4.6 angstrom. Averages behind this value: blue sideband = 8.23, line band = 7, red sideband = 10.1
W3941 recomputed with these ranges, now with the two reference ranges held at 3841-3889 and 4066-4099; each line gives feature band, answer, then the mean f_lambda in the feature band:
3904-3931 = -0.13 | 9.61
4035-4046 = -0.16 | 10.4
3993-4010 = -0.14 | 10.1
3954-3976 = 0.22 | 7.14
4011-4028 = -0.14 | 10.2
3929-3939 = 0.24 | 6.9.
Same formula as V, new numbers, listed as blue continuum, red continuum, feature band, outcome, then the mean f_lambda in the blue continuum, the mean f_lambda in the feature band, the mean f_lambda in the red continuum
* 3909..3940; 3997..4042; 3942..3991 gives 0.13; 8.73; 8.29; 10.1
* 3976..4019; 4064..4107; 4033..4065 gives -0.13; 9.83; 10.4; 8.83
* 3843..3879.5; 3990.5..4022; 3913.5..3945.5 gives 0.11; 8.77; 8.56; 10.3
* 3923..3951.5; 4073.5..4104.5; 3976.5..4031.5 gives -0.17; 8.29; 9.88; 8.61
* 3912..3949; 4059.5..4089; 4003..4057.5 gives -0.06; 8.69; 10.1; 9.93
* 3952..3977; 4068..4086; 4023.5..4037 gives -0.12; 7.34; 9.76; 9.77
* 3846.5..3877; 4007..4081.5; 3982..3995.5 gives -0.03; 8.83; 10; 10.1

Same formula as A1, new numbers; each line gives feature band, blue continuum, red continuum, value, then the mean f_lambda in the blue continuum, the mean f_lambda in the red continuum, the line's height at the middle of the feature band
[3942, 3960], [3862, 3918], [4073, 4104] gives -1.3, 8.66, 8.66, 8.66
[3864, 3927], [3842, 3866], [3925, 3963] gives -1.6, 8.63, 8.42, 8.53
